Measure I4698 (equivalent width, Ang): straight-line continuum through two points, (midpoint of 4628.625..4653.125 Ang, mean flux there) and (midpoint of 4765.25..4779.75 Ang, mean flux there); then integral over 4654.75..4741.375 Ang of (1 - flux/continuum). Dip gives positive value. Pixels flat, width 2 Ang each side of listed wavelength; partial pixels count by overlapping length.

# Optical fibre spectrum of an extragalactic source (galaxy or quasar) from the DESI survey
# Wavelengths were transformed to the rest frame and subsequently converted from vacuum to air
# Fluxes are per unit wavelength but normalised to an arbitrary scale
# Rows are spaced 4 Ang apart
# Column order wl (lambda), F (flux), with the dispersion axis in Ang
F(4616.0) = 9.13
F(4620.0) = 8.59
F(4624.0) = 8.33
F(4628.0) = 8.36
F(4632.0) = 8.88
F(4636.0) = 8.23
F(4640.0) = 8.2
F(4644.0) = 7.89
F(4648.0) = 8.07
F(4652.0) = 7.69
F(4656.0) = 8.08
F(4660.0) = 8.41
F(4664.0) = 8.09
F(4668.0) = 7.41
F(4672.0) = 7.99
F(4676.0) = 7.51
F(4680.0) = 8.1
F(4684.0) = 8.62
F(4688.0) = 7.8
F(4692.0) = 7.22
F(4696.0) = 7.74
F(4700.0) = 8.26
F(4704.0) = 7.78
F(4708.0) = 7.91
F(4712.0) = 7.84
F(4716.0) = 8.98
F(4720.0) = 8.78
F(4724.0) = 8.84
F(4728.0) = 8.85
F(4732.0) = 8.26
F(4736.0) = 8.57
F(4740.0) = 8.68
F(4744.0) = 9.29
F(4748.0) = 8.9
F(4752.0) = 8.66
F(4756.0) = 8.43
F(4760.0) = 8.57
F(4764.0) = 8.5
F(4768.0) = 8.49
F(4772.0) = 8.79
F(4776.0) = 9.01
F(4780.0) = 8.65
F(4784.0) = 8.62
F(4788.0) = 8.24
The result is 2.7 Ang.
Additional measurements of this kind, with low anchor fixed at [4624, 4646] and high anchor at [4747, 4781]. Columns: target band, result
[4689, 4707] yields 1.5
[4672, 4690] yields 0.9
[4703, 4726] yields 0.4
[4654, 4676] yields 1.2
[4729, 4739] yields 0.1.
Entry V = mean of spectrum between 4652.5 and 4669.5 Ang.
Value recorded 7.99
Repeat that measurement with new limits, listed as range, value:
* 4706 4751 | 8.63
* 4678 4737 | 8.23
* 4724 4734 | 8.61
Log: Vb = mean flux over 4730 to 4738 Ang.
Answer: 8.41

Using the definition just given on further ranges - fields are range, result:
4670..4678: 7.75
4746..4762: 8.64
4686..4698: 7.59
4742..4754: 8.95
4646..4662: 8.06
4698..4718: 8.15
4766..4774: 8.64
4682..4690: 8.21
